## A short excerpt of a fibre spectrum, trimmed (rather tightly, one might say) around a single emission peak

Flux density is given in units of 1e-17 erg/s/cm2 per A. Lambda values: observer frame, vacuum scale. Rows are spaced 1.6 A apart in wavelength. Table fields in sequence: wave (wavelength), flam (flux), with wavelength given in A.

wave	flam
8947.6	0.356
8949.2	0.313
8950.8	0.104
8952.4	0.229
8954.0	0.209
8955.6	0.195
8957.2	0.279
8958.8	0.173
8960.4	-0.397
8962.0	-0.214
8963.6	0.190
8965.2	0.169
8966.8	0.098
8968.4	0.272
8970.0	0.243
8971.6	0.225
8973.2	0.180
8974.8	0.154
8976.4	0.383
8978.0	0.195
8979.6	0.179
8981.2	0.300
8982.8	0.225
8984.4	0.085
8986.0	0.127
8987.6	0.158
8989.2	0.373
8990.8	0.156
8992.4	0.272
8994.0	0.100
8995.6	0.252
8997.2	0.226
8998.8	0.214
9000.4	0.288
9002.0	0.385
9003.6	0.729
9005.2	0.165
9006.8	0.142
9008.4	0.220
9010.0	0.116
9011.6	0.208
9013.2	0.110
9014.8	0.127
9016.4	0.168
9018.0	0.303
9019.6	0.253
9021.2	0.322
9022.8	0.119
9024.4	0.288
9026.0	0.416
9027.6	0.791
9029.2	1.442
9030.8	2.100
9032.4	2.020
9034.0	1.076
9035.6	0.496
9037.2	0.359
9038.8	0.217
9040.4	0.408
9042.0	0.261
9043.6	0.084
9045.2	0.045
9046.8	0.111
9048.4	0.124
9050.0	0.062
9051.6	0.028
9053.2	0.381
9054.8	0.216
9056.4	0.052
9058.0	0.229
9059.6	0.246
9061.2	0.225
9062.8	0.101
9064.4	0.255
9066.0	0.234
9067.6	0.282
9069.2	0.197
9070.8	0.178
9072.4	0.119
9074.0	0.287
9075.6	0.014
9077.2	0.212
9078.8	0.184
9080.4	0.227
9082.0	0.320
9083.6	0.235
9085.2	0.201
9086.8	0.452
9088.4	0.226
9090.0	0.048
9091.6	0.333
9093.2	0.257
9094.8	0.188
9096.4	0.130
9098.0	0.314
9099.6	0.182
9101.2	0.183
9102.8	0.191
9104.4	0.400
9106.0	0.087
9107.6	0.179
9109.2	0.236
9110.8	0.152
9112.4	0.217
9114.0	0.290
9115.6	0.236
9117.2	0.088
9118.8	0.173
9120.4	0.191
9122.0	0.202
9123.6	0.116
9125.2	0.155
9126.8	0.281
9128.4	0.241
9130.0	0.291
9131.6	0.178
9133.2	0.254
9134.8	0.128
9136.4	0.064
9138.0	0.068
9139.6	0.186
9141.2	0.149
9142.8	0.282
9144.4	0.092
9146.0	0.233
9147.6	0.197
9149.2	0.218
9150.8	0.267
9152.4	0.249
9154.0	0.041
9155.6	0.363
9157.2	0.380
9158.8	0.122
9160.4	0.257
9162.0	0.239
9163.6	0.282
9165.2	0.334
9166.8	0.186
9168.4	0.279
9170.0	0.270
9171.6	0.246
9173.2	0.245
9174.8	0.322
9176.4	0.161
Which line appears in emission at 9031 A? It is H-beta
